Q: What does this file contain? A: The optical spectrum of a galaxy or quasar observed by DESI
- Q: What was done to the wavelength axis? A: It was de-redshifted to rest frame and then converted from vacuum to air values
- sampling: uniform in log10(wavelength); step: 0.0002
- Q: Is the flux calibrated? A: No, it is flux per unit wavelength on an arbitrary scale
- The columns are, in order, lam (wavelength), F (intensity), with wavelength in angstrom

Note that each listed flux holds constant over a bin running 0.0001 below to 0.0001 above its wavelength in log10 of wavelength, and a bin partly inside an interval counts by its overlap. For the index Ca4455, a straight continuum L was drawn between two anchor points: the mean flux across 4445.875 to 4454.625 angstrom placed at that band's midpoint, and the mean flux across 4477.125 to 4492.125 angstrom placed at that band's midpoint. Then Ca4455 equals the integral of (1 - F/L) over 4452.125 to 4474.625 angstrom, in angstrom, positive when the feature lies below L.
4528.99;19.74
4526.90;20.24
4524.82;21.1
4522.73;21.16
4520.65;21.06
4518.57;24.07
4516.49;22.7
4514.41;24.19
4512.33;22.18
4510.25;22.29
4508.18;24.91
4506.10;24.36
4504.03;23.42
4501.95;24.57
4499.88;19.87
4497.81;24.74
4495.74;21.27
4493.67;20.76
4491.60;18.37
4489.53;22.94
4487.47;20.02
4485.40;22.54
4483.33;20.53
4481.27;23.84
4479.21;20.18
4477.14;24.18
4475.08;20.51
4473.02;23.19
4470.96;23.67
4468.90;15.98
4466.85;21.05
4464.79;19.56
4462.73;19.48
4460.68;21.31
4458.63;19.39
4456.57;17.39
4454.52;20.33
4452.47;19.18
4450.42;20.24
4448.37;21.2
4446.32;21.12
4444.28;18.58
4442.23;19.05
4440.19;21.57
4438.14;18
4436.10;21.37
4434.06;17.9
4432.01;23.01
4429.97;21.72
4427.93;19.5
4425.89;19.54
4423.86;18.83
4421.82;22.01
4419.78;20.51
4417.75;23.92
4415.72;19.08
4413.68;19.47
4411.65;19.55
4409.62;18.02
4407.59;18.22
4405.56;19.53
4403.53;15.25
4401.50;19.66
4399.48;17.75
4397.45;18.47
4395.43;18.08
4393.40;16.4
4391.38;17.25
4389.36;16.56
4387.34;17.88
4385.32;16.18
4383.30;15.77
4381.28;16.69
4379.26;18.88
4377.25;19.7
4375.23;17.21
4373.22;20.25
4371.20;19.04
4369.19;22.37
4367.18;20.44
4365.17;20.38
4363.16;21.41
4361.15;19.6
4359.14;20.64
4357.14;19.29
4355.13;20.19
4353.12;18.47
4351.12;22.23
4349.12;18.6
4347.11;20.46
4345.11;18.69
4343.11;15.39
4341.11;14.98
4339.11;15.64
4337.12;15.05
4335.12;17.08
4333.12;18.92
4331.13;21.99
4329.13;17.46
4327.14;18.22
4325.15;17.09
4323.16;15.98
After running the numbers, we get 0.8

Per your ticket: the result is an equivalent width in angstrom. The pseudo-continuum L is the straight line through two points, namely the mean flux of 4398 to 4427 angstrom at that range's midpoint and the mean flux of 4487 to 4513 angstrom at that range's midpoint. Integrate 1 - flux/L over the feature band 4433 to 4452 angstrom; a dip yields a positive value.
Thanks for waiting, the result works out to 0.5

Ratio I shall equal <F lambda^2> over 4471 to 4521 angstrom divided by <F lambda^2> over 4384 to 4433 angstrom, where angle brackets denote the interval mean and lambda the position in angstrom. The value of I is 1.2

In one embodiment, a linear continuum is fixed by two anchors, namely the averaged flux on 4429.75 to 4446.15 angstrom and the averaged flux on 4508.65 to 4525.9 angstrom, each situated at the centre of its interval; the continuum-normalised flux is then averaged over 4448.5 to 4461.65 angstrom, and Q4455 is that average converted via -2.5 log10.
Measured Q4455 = 0.05 mag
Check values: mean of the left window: 20.1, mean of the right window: 22.4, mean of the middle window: 19.7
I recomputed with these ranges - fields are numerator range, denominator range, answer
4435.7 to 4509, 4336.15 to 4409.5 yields 1.20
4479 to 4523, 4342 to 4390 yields 1.25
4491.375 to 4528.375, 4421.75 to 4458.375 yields 1.15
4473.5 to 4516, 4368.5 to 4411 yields 1.30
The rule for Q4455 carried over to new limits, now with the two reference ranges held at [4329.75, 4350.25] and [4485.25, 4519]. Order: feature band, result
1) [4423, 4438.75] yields 0.02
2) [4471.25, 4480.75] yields -0.02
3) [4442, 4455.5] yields 0.05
